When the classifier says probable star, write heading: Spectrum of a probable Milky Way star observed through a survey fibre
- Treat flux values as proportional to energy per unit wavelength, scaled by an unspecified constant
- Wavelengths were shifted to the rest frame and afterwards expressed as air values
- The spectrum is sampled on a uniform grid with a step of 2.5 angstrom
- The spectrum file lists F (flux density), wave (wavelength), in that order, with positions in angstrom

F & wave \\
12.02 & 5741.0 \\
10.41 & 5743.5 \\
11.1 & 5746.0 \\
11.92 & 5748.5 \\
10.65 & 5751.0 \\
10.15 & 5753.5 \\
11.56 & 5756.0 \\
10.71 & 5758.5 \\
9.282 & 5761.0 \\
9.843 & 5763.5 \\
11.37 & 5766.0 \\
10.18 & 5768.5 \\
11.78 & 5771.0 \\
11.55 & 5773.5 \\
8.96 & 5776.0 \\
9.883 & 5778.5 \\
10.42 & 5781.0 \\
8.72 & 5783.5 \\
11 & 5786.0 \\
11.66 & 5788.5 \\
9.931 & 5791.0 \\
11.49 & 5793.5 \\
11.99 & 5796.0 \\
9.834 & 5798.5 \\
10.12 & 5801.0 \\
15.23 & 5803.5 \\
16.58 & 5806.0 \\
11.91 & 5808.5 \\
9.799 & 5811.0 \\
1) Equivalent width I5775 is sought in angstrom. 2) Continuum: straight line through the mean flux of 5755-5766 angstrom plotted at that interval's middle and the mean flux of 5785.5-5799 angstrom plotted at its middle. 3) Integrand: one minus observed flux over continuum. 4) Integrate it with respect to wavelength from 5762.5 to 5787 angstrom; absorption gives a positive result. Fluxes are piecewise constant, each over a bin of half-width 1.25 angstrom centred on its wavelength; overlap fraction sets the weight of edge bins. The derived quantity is 0.77 angstrom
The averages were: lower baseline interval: 10.4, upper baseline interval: 11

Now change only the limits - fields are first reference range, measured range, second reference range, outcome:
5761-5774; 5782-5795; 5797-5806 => 1.32 angstrom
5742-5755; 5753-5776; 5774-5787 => -0.59 angstrom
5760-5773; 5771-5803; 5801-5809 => 4.64 angstrom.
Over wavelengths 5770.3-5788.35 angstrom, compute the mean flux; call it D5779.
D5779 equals 10.4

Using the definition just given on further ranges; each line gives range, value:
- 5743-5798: 10.7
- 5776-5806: 11.1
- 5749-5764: 10.5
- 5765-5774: 11.2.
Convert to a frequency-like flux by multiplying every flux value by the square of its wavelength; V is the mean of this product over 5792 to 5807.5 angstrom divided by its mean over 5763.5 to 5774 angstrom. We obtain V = 1.14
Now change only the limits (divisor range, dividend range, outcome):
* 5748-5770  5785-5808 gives 1.15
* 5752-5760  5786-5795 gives 1.04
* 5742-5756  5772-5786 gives 0.93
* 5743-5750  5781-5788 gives 0.92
